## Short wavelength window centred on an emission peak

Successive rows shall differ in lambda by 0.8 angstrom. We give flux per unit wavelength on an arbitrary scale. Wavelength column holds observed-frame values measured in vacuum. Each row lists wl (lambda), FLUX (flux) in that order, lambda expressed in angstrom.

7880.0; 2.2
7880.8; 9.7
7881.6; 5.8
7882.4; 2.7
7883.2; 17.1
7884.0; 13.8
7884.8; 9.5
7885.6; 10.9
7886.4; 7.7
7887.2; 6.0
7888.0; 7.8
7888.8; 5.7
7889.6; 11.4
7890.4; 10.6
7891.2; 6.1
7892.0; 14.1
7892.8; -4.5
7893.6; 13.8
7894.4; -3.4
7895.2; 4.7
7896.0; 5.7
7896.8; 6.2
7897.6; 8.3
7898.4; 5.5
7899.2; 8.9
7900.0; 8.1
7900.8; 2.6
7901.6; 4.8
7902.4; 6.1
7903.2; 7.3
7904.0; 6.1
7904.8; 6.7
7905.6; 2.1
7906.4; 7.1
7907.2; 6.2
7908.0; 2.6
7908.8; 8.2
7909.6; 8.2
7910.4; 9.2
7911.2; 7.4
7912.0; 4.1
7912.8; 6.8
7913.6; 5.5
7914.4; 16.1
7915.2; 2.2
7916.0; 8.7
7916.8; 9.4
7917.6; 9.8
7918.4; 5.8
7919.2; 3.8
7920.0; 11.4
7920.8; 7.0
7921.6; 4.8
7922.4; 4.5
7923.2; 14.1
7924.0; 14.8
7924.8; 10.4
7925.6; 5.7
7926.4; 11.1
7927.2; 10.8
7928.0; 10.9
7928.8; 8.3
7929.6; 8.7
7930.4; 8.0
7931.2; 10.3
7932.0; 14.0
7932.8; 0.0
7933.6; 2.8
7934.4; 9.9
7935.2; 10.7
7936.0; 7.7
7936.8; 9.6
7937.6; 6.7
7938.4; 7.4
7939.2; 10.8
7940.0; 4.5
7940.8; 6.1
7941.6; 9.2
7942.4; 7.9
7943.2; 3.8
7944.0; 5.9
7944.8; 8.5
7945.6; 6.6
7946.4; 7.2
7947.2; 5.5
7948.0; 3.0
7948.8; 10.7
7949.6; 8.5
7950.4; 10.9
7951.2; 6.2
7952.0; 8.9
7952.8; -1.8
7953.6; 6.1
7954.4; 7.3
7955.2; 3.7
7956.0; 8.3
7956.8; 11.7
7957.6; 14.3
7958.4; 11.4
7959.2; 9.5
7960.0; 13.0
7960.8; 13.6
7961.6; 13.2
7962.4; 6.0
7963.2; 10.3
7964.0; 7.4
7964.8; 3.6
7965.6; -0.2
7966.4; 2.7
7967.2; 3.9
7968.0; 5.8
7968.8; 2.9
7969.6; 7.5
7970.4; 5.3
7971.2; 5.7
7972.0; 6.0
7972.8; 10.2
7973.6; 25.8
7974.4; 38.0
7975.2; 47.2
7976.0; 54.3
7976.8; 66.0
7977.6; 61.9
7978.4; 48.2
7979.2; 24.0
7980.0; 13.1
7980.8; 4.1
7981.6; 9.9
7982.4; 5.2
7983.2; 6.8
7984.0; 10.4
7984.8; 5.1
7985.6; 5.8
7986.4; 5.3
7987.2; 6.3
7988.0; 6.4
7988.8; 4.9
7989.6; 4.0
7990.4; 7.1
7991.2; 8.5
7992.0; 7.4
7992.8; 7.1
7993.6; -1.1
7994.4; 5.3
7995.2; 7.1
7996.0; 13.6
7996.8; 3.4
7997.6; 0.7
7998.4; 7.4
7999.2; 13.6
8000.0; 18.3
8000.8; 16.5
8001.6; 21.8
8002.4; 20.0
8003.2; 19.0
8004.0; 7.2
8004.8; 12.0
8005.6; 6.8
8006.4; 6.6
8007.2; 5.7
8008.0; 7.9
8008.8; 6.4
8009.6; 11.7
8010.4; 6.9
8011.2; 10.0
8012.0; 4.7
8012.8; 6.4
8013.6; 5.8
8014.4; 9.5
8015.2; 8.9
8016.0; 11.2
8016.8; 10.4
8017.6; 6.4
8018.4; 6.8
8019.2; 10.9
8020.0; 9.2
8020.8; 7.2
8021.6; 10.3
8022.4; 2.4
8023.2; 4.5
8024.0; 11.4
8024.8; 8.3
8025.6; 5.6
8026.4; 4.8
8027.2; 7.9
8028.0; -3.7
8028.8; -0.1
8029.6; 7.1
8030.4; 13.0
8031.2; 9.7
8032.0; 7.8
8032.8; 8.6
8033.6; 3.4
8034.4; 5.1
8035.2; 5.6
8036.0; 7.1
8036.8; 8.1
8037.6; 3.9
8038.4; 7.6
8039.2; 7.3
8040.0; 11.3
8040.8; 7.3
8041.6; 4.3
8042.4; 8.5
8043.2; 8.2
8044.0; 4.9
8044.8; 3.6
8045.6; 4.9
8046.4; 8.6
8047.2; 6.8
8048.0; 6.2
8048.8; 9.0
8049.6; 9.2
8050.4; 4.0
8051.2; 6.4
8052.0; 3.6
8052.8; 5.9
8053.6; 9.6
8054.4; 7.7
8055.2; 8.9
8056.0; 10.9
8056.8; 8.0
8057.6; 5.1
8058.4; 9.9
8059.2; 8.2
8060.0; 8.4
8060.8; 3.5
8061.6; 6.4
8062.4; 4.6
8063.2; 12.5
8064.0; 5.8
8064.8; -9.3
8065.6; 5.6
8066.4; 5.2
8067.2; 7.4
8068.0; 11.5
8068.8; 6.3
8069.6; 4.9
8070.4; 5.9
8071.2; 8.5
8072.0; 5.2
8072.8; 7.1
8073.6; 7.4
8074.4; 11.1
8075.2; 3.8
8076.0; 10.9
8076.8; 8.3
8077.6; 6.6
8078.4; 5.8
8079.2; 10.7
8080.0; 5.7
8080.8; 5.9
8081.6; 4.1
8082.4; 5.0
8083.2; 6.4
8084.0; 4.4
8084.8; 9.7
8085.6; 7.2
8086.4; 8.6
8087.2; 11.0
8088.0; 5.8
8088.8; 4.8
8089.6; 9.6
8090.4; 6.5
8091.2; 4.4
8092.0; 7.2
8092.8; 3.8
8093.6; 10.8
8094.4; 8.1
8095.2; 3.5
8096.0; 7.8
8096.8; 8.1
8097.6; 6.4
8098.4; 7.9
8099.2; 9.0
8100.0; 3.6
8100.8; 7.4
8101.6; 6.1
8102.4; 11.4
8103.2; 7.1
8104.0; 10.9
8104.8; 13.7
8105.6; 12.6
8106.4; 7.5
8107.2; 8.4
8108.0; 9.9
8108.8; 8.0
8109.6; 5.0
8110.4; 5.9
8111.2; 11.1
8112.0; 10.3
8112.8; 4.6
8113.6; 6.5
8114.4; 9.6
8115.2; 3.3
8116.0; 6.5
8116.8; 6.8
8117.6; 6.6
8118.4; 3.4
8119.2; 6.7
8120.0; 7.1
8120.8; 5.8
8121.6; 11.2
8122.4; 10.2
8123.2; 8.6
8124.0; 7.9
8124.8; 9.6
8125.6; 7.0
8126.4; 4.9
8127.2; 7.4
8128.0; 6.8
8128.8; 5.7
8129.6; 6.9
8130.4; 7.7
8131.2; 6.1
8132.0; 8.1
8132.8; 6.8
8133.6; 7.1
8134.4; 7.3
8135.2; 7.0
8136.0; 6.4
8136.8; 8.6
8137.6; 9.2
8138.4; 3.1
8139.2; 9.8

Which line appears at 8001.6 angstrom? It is [N II] 6583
